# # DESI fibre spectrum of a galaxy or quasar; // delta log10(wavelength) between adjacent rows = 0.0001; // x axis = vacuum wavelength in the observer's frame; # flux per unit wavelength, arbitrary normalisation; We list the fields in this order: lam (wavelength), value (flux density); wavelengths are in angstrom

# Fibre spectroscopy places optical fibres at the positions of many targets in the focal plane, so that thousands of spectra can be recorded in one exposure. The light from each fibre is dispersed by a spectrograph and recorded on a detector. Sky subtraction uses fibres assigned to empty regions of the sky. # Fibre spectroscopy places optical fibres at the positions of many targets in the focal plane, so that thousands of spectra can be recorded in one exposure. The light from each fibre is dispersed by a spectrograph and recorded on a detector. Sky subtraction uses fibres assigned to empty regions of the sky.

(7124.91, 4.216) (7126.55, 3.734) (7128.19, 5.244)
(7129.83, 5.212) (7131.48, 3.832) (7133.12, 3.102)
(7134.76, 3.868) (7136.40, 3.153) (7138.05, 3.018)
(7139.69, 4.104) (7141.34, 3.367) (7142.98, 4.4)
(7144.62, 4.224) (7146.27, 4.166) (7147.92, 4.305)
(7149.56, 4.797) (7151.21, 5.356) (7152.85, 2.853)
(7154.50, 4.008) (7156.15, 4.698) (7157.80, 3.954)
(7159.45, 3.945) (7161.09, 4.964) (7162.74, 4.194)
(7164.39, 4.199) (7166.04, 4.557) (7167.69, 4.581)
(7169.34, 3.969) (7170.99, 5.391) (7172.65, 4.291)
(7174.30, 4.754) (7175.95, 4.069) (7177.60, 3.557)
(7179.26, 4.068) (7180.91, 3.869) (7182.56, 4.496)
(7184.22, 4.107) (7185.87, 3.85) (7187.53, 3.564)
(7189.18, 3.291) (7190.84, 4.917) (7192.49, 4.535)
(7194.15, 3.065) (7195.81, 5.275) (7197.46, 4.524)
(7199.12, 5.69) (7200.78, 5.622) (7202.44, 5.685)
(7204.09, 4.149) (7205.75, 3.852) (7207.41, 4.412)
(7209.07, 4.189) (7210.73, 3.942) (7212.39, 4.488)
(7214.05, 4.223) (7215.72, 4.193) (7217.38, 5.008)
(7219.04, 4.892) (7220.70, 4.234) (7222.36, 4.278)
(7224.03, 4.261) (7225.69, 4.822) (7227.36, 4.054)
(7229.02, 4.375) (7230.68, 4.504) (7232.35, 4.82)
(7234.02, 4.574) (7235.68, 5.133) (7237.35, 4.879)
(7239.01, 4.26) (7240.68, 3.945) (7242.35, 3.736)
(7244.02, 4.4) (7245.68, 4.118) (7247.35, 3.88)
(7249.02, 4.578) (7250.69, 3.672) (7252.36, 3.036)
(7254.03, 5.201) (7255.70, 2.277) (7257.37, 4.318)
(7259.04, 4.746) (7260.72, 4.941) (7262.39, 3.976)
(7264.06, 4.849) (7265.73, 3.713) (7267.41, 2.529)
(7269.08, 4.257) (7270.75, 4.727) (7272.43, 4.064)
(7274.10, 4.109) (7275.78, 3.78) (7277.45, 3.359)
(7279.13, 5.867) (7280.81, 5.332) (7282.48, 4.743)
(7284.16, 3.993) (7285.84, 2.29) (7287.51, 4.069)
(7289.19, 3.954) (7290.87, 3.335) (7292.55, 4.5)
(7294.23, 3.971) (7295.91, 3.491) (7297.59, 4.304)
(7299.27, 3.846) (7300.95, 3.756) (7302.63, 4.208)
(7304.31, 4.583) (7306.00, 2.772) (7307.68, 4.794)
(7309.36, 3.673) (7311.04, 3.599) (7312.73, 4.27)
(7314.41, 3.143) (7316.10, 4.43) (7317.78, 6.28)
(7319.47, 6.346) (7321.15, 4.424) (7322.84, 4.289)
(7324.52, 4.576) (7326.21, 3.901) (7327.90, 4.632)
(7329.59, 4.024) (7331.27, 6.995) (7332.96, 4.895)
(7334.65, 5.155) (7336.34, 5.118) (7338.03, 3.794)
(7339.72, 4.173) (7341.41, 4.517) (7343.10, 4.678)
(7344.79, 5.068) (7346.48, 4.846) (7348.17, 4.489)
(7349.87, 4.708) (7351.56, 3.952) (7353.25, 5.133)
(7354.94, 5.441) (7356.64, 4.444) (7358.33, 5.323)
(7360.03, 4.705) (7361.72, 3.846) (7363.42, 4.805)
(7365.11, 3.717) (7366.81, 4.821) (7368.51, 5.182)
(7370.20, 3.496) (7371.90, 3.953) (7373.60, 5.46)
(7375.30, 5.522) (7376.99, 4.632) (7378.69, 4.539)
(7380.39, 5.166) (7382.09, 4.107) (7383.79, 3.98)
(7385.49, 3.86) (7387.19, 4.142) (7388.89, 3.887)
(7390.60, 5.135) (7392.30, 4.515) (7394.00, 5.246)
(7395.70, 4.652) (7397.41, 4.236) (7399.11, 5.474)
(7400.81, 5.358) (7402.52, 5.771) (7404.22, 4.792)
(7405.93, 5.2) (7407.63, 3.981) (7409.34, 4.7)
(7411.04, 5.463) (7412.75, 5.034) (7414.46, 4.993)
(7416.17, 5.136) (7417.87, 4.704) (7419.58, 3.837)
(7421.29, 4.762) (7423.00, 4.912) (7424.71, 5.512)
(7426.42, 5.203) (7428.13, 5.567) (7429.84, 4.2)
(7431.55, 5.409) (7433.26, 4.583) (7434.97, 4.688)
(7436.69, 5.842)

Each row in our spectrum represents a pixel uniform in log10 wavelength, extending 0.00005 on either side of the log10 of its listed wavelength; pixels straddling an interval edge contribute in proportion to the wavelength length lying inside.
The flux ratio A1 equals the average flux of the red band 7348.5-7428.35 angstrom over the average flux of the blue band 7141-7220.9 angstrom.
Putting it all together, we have 1.09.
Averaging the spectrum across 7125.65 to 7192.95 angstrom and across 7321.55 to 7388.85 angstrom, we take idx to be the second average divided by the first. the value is 1.11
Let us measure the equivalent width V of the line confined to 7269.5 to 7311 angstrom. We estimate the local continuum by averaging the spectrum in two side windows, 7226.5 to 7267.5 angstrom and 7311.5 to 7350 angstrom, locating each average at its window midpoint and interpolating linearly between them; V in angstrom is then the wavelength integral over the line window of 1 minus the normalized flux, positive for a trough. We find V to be 3.82 angstrom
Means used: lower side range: 4.21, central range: 4.06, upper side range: 4.72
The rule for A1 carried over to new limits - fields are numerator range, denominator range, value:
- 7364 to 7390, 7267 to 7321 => 1.07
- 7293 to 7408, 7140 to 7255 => 1.05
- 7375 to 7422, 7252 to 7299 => 1.16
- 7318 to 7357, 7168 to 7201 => 1.11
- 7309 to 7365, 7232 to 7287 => 1.11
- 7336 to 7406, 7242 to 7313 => 1.15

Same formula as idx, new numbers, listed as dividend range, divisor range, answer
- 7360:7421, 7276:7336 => 1.08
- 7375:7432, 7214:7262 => 1.11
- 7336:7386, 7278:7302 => 1.12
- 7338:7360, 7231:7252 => 1.09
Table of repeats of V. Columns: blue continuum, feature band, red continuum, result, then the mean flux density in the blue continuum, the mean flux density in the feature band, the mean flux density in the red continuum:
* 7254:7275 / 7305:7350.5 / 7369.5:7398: -2.79 angstrom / 4.09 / 4.58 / 4.51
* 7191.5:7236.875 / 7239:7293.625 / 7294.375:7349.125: 5.28 angstrom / 4.55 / 4.07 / 4.47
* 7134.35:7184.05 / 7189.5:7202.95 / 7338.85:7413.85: -1.81 angstrom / 4.17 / 4.83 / 4.69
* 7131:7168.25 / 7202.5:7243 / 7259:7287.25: -2.74 angstrom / 4.07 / 4.41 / 4.17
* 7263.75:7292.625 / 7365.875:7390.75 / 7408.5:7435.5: 0.81 angstrom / 4.06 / 4.5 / 4.92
